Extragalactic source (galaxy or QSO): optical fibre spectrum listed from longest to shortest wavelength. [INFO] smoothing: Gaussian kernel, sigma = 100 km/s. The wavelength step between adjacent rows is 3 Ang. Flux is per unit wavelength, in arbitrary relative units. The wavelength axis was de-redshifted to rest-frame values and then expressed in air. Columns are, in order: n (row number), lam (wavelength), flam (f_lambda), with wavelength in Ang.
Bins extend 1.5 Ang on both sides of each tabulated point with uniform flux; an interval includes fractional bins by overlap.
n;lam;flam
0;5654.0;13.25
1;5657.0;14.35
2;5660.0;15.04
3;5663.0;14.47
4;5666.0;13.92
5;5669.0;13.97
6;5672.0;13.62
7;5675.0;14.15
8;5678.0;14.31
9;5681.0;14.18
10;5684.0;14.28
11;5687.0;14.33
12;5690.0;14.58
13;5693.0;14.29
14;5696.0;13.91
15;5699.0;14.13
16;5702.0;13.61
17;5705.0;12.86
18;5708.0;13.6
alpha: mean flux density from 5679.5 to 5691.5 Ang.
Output 14.3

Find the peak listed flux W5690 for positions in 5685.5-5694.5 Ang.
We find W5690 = 14.58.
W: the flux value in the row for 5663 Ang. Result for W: 14.47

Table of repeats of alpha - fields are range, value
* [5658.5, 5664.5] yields 14.8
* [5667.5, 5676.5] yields 13.9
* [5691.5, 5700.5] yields 14.1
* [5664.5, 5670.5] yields 13.9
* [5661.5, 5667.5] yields 14.2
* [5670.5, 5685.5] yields 14.1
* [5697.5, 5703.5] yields 13.9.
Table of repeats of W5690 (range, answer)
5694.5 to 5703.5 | 14.13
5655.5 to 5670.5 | 15.04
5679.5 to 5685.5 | 14.28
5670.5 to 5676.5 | 14.15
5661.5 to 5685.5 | 14.47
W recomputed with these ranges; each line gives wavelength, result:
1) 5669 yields 13.97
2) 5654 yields 13.25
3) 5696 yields 13.91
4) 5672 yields 13.62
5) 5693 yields 14.29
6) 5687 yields 14.33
